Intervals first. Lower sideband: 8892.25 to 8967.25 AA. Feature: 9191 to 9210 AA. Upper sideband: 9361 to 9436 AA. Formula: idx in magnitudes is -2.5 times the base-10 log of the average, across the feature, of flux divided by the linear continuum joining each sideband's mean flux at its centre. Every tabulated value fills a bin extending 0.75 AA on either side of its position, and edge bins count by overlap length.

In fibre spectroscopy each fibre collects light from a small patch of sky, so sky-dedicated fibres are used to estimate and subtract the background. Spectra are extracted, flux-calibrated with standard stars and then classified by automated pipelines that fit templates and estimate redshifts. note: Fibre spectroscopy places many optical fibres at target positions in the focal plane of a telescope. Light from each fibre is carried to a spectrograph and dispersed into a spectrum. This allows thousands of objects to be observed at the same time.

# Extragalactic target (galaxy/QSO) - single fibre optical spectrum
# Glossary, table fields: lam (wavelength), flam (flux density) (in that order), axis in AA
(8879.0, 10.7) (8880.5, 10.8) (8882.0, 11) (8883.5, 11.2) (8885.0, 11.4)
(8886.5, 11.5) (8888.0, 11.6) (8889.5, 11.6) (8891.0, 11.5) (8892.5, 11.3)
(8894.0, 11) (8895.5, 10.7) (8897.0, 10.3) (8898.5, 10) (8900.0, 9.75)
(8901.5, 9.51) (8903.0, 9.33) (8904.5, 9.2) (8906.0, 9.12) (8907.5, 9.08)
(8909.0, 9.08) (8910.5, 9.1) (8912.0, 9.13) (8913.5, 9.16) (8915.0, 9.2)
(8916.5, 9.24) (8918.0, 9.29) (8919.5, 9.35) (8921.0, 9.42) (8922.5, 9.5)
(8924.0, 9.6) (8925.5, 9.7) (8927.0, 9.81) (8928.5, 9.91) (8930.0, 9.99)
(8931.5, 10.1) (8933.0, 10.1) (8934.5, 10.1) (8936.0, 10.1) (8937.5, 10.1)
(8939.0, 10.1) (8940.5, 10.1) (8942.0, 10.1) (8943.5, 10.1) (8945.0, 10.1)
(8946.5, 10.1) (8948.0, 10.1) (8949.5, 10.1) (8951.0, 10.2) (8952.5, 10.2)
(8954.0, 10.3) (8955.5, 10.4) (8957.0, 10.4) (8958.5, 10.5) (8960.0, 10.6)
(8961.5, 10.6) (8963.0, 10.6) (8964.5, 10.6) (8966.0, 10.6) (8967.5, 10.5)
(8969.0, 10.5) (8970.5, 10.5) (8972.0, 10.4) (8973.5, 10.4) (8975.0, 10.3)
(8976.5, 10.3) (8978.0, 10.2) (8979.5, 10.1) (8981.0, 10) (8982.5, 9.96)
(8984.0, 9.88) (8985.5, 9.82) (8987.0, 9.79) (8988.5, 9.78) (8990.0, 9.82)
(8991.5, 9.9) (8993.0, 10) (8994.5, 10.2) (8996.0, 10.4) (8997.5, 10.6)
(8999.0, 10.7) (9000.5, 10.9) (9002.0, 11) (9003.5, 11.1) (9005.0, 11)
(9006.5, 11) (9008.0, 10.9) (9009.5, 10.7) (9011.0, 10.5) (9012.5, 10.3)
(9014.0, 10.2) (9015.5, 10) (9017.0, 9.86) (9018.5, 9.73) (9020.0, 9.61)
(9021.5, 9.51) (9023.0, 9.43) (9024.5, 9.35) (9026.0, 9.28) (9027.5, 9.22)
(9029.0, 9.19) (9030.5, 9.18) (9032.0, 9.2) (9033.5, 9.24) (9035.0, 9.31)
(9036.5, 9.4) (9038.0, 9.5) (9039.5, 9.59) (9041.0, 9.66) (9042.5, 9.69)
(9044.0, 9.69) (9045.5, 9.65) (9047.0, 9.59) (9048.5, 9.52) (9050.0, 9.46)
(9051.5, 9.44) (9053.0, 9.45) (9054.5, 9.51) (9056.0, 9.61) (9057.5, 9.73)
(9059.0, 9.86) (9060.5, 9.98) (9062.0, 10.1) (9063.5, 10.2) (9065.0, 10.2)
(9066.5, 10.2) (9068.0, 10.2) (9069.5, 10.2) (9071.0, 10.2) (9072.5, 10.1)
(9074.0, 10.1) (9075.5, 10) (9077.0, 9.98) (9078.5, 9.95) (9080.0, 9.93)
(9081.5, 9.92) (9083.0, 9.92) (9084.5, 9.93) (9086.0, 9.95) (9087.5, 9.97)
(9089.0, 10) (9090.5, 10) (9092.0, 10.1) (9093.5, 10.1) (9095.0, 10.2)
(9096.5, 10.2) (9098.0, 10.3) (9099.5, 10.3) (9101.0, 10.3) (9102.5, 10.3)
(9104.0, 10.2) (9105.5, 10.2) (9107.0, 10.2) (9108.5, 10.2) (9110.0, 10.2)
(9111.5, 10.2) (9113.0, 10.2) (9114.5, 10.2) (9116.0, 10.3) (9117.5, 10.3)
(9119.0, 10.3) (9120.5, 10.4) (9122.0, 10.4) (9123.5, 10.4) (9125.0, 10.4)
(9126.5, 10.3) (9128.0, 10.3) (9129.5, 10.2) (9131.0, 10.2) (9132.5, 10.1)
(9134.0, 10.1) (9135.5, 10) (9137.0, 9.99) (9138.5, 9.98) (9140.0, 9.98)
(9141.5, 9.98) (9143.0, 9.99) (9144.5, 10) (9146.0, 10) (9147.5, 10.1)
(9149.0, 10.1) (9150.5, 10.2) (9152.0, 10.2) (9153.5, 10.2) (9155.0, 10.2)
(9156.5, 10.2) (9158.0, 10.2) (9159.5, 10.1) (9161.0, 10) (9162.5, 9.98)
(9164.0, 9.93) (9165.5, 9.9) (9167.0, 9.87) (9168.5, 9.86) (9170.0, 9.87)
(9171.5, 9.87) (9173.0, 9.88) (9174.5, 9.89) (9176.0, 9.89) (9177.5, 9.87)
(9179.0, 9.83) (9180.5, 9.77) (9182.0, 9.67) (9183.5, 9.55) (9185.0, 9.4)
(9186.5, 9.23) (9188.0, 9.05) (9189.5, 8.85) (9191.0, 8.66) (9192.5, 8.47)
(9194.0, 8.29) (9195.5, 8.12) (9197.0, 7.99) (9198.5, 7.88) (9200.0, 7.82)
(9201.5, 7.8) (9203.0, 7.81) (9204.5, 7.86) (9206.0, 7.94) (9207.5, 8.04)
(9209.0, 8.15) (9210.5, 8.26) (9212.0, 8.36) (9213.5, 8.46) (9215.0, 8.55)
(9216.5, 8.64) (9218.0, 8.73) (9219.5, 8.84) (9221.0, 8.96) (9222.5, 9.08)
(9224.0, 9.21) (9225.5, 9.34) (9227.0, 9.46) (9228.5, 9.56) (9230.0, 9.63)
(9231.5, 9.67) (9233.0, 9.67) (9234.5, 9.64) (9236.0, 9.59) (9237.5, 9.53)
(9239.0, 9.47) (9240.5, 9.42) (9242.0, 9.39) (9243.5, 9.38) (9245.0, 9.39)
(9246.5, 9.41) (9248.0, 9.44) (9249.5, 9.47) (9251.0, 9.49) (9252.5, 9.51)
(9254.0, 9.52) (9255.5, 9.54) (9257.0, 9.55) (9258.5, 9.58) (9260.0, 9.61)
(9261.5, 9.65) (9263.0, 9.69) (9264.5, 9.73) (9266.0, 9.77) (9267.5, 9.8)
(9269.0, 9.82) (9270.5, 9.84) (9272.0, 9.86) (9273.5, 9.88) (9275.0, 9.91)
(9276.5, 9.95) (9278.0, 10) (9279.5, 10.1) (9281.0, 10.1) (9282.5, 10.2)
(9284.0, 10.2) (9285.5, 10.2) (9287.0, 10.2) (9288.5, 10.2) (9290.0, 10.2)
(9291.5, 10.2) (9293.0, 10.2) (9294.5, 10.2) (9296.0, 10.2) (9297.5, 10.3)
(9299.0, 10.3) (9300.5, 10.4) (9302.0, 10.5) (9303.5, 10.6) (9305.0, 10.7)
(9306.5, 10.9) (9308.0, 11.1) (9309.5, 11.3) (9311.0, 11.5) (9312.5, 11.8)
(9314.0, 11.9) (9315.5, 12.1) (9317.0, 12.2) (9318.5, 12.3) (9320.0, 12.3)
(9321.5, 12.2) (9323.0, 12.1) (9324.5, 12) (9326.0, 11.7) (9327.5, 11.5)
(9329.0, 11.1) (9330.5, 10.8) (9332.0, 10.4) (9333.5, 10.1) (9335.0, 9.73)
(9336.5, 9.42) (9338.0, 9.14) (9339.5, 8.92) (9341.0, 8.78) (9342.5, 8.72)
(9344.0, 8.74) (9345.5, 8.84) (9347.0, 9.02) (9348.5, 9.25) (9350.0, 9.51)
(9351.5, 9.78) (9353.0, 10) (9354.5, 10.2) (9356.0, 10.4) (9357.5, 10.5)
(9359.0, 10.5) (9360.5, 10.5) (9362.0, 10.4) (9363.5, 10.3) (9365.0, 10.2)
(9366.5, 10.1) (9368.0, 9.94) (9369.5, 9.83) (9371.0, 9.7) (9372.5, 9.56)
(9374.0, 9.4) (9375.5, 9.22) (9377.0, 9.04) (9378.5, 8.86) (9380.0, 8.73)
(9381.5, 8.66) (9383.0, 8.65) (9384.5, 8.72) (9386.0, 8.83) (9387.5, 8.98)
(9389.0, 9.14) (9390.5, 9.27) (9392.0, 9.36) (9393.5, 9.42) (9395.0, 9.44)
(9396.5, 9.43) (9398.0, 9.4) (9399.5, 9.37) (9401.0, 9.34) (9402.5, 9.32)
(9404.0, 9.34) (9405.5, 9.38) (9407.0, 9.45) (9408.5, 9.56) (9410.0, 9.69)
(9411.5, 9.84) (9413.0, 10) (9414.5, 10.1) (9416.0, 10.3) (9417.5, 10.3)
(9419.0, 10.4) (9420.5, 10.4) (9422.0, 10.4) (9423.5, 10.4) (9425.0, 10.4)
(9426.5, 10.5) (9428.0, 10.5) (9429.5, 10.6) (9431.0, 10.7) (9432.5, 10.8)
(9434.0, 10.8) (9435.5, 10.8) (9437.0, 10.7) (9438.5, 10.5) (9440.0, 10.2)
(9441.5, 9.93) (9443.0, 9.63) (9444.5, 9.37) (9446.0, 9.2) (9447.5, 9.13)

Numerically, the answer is 0.22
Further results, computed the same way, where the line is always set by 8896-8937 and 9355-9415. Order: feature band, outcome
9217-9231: 0.04 mag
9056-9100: -0.05 mag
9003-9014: -0.13 mag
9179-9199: 0.08 mag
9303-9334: -0.20 mag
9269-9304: -0.07 mag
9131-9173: -0.05 mag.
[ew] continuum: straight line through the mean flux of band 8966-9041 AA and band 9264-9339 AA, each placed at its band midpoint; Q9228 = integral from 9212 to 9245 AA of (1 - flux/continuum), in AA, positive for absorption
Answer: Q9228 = 3.9 AA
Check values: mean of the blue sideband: 10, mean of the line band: 9.23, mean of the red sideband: 10.6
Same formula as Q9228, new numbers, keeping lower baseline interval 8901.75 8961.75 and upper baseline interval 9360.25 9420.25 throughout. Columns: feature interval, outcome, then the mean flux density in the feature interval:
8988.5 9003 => -0.9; 10.4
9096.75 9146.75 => -2.6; 10.2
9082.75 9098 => -0.5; 10.1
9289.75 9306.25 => -1.3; 10.4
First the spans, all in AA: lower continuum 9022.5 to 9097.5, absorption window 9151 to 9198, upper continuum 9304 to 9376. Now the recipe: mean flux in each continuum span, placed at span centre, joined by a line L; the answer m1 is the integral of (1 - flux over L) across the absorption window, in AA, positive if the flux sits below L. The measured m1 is 2.21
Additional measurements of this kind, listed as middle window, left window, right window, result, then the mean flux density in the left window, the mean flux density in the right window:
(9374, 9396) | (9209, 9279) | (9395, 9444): 2.0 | 9.41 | 10.1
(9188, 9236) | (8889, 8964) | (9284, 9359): 7.9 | 9.98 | 10.5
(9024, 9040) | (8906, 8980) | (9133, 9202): 0.9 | 9.99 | 9.59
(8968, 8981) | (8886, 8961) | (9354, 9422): -0.5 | 10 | 9.64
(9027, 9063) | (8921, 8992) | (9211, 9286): 1.5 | 10.1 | 9.51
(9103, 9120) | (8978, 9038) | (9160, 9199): -1.1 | 10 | 9.38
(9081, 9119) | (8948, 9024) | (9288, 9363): 0.8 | 10.3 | 10.5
